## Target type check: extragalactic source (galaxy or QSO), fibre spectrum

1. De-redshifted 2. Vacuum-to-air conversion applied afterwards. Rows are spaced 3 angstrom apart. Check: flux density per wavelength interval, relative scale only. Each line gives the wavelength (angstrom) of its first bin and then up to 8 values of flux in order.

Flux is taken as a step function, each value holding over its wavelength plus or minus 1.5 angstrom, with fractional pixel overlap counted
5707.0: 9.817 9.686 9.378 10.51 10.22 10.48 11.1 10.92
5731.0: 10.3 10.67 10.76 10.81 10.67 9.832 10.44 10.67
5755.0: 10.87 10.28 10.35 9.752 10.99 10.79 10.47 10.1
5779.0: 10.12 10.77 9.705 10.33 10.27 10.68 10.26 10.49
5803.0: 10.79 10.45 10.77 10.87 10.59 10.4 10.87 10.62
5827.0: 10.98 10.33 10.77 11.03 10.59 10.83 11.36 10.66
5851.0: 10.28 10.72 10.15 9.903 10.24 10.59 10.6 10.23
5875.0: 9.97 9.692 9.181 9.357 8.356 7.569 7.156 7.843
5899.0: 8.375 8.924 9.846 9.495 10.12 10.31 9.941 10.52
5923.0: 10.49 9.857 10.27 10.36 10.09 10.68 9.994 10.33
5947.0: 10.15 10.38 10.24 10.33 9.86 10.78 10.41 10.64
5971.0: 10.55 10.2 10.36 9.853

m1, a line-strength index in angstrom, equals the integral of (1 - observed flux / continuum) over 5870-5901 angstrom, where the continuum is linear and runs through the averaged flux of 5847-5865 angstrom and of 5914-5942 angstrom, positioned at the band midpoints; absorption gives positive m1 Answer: 4.5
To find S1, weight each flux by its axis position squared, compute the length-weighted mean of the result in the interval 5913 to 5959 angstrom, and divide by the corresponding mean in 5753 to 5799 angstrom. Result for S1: 1.0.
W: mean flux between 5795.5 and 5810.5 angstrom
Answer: 10.6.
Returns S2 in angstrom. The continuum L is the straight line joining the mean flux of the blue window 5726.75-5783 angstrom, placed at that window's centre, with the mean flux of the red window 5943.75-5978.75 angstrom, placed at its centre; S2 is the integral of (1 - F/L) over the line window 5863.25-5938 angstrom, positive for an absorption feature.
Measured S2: 5.8 angstrom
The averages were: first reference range 10.5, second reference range 10.3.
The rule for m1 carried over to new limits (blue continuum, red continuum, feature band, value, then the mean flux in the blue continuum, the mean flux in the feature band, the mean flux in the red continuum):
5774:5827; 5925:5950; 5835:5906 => 4.4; 10.5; 9.72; 10.2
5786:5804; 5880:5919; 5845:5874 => -2.7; 10.4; 10.4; 8.98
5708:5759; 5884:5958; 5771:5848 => -3.5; 10.4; 10.6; 9.65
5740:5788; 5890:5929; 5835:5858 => -2.1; 10.4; 10.7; 9.37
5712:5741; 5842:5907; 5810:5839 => -2.3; 10.5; 10.7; 9.6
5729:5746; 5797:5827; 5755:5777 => 0.4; 10.6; 10.4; 10.6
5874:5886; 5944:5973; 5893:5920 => 1.4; 9.48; 9.3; 10.4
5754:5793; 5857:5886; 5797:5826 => -1.2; 10.4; 10.6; 9.95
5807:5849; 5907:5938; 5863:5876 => 0.2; 10.8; 10.3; 10.2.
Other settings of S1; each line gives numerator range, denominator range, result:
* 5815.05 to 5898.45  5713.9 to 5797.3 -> 0.99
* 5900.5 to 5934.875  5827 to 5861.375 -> 0.97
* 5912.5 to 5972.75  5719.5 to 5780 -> 1.05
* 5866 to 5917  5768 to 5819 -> 0.91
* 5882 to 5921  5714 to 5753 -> 0.91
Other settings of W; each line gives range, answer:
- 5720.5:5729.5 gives 10.8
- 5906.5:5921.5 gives 10.1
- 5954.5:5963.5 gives 10.3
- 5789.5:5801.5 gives 10.4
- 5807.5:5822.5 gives 10.7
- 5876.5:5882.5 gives 9.44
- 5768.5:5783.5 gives 10.4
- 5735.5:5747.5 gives 10.5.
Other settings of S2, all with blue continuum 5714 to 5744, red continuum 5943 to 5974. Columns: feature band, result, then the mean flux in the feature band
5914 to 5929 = 0.26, 10.2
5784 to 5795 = 0.31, 10.3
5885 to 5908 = 4.48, 8.4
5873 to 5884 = 0.89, 9.61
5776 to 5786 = 0.34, 10.2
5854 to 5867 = 0.26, 10.3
